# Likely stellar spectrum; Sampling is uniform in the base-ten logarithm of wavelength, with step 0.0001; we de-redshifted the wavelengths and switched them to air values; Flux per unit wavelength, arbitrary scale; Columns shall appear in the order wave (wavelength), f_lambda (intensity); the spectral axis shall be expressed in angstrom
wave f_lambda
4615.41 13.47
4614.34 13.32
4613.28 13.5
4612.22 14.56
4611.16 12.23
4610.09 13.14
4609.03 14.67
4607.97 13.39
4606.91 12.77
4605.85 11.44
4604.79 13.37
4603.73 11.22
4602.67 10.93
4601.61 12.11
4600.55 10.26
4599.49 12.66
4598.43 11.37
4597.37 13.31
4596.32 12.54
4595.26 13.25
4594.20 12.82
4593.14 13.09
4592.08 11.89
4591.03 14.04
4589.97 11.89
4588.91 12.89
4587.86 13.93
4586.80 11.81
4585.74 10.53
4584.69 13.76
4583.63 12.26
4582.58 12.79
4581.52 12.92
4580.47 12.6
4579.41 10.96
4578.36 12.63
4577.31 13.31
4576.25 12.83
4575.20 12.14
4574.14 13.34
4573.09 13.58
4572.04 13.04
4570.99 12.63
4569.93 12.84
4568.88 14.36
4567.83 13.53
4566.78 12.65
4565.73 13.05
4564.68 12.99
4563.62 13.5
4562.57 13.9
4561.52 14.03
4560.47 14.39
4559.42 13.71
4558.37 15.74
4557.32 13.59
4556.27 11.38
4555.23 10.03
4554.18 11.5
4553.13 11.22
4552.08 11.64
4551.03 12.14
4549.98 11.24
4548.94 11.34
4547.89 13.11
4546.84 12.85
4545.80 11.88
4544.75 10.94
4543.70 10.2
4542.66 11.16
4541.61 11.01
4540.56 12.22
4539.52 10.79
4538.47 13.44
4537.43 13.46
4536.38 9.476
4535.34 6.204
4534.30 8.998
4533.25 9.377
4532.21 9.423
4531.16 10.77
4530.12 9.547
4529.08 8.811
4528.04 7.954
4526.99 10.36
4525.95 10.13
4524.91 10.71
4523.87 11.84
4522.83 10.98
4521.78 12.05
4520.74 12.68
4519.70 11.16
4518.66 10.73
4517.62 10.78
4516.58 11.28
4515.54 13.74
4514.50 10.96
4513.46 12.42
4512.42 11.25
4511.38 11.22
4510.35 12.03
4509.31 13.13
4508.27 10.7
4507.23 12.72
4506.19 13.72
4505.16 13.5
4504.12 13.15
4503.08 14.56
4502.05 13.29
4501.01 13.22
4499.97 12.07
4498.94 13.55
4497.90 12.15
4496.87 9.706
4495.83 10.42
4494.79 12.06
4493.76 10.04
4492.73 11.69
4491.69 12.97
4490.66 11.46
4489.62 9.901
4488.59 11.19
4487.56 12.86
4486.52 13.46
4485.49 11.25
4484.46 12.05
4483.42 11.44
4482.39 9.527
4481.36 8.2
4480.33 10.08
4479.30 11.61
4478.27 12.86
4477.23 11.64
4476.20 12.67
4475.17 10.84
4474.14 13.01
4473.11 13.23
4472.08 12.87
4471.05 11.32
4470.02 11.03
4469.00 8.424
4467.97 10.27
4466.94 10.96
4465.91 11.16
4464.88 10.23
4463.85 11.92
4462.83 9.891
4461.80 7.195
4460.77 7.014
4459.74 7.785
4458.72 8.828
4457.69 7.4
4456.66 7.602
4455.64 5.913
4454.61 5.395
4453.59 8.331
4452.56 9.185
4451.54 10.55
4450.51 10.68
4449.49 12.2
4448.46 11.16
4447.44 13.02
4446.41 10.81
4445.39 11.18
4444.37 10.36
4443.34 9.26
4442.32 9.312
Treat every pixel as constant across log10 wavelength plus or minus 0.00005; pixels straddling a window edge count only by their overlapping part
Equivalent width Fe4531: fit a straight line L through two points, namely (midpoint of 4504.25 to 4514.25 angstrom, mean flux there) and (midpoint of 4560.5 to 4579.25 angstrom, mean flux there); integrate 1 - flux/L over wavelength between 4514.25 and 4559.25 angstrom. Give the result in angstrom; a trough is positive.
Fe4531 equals 5.5 angstrom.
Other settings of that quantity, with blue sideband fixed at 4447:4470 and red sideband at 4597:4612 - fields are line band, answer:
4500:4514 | -3.1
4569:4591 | -1.5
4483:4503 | -3.6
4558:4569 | -2.1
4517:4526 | -0.5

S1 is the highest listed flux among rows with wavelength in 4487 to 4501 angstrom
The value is 13.55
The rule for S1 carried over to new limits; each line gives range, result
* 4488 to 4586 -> 15.74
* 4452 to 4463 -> 9.891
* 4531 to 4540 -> 13.46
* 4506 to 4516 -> 13.74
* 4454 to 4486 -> 13.23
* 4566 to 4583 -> 14.36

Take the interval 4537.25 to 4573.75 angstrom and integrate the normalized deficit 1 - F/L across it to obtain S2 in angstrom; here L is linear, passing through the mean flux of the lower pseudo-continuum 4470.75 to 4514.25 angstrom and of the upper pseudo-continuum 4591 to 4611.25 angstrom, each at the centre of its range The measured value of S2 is -0.8 angstrom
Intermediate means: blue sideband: 11.9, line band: 12.5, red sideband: 12.5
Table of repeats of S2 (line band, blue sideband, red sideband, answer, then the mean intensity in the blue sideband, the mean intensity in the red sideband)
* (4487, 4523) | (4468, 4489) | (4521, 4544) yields -3.43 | 11.5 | 10.4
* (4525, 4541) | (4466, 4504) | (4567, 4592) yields 2.81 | 11.6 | 12.8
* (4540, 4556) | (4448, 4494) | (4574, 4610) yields 0.36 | 10.4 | 12.5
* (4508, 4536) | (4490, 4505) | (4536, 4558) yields 2.90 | 12.2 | 11.7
